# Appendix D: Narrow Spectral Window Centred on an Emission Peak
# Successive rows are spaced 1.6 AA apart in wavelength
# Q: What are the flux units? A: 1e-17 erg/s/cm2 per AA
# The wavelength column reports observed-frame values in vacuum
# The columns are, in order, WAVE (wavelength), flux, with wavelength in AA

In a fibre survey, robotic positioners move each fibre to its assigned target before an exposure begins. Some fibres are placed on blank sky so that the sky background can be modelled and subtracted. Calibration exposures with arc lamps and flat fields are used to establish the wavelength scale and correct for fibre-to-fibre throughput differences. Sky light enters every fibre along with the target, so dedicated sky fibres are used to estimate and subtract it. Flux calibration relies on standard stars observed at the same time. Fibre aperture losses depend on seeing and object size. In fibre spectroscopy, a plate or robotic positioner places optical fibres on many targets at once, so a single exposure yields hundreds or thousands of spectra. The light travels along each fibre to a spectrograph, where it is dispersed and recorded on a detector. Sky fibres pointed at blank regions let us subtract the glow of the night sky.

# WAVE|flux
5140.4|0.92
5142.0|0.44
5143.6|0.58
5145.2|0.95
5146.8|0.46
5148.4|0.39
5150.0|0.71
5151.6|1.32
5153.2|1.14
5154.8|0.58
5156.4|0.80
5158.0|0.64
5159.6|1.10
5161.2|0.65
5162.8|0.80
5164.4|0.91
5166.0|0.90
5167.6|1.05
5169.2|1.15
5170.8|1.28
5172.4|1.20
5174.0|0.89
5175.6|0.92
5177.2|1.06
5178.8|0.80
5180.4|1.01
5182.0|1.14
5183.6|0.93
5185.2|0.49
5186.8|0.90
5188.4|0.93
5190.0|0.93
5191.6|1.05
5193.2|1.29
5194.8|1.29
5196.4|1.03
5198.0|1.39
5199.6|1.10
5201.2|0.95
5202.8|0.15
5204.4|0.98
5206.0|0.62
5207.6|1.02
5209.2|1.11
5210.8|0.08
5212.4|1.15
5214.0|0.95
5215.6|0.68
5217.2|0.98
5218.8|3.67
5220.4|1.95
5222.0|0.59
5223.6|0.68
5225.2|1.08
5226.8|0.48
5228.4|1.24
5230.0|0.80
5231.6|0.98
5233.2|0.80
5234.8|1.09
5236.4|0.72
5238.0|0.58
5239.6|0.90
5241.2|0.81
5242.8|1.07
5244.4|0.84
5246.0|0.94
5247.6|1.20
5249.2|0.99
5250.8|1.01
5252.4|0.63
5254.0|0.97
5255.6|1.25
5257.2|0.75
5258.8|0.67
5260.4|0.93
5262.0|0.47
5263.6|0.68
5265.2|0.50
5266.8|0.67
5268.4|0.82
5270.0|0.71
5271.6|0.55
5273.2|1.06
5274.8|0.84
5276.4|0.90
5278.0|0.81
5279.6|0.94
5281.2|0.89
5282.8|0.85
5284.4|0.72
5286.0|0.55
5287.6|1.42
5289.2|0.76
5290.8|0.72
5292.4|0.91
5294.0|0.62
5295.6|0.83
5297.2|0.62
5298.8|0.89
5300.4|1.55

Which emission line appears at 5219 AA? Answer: [O III] 5007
